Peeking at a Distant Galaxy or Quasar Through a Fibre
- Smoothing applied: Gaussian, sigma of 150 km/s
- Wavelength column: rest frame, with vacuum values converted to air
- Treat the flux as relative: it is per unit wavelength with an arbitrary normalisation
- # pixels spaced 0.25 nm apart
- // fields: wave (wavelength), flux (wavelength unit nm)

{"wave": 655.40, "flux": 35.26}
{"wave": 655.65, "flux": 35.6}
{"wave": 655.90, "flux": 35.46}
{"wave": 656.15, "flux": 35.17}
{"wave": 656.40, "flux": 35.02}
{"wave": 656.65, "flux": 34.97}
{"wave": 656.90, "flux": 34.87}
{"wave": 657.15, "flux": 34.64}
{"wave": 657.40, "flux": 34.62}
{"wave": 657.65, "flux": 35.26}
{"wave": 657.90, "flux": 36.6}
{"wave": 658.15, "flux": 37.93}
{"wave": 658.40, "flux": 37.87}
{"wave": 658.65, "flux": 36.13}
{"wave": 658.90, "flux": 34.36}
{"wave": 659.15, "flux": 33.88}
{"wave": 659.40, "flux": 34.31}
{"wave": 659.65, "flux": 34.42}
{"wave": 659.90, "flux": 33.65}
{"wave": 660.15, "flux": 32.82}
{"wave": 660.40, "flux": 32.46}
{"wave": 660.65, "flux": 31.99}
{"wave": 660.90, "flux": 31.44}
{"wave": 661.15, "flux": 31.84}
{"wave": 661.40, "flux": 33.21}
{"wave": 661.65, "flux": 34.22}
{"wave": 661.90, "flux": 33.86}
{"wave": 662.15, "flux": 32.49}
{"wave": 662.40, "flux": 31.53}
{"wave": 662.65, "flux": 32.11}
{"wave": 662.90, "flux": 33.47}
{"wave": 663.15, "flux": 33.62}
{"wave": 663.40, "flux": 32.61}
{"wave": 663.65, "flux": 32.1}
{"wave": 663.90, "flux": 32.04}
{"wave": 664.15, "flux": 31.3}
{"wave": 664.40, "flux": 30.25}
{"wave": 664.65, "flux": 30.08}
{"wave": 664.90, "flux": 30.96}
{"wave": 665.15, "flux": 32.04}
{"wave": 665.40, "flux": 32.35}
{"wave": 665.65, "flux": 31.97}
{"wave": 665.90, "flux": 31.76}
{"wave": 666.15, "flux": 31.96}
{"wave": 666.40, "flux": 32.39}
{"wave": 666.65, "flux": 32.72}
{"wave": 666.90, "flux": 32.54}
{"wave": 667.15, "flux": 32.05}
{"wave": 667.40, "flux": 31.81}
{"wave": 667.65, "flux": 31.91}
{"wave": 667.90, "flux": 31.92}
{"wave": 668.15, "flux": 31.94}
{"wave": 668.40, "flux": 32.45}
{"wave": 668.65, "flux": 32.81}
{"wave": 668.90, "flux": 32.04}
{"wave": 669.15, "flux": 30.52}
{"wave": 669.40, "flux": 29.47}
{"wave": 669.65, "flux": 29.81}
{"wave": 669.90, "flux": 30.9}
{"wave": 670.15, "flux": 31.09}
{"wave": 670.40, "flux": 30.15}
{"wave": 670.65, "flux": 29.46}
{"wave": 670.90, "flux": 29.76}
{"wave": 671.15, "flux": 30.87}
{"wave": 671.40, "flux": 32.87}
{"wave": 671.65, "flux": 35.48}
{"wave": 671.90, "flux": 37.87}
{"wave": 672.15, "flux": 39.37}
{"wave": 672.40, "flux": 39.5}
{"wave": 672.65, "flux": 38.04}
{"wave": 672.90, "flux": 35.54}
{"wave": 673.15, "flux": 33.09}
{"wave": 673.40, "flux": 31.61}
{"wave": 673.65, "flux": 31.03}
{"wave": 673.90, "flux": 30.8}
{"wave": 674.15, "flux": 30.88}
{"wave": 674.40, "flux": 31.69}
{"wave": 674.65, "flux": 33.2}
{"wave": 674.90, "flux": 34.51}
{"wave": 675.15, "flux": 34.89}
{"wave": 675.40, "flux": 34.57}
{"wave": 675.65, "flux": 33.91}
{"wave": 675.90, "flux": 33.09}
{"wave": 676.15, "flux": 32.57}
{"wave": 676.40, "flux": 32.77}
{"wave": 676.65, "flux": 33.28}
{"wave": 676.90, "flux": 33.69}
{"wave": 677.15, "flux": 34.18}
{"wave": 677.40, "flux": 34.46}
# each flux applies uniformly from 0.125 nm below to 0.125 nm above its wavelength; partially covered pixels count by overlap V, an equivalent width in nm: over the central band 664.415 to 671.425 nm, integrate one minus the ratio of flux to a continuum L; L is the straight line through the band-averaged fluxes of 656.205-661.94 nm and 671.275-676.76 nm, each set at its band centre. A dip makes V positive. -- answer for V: 0.58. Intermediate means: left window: 34.4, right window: 34.1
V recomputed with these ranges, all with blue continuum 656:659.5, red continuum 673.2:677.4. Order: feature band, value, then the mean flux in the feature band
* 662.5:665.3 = 0.22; 31.9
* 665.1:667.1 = 0.12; 32.2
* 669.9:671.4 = 0.14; 30.5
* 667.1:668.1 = 0.06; 31.9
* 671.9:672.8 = -0.14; 38.7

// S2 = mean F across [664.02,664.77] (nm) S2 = 30.6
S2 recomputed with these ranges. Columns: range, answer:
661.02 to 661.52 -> 32.5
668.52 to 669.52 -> 31.2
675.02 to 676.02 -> 34.1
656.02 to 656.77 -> 35.1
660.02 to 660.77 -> 32.4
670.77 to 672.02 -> 33.3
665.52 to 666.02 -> 31.9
